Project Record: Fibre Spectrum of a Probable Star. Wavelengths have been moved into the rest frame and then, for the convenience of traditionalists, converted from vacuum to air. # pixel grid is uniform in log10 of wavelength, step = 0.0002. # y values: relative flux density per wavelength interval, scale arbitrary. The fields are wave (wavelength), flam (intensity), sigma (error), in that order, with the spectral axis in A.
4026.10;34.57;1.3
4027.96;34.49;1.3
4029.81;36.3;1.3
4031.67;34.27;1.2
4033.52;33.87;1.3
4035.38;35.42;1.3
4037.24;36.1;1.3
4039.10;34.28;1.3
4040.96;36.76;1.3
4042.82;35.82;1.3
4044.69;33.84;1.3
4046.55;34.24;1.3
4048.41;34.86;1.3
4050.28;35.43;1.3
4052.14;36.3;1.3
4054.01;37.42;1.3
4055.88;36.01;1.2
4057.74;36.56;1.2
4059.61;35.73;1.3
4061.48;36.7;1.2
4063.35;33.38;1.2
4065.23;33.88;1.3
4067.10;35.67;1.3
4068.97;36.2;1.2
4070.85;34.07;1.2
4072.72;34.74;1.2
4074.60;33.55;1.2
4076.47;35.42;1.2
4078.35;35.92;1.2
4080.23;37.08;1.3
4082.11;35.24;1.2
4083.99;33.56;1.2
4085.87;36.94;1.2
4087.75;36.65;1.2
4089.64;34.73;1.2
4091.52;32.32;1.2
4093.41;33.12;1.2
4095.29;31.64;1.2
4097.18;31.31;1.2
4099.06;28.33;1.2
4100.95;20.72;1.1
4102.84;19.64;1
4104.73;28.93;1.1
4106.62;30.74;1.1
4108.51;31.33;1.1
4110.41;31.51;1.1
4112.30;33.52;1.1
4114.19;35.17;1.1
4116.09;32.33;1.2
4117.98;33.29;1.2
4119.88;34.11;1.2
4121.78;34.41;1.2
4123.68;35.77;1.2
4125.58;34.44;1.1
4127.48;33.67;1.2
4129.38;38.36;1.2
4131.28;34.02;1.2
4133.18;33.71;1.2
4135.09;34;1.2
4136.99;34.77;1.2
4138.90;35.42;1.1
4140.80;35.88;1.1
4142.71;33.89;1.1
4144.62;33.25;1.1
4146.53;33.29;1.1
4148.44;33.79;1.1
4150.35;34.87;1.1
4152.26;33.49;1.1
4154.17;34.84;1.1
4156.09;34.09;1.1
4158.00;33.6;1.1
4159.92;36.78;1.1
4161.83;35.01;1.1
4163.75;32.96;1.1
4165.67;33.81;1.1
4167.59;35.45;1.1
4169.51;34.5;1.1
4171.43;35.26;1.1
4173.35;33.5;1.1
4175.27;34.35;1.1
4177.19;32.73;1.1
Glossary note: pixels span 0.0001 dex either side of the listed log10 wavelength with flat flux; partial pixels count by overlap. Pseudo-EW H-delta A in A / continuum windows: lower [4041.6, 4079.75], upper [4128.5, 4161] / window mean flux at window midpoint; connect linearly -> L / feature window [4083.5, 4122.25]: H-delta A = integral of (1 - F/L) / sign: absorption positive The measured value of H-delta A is 3.74 A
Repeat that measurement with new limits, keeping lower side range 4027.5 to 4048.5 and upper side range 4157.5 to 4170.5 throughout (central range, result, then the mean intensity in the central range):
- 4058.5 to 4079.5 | -0.1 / 35.1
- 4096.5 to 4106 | 2.5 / 25.8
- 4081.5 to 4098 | 0.4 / 33.9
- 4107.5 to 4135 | 0.6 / 34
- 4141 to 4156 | 0.3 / 34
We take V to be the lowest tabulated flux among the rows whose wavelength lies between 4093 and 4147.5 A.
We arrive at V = 19.64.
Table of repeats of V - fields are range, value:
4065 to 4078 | 33.55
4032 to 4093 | 32.32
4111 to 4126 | 32.33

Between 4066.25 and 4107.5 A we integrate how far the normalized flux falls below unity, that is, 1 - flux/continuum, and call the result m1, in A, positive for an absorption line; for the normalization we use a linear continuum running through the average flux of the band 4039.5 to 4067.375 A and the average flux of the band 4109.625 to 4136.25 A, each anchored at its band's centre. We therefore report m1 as 2.7 A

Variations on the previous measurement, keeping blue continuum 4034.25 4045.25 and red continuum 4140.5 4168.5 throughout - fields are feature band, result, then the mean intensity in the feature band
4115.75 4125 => 0.13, 34.1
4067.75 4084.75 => -0.04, 35.1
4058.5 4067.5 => 0.02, 35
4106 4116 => 0.63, 32.5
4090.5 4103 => 2.19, 28.7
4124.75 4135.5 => -0.07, 34.7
